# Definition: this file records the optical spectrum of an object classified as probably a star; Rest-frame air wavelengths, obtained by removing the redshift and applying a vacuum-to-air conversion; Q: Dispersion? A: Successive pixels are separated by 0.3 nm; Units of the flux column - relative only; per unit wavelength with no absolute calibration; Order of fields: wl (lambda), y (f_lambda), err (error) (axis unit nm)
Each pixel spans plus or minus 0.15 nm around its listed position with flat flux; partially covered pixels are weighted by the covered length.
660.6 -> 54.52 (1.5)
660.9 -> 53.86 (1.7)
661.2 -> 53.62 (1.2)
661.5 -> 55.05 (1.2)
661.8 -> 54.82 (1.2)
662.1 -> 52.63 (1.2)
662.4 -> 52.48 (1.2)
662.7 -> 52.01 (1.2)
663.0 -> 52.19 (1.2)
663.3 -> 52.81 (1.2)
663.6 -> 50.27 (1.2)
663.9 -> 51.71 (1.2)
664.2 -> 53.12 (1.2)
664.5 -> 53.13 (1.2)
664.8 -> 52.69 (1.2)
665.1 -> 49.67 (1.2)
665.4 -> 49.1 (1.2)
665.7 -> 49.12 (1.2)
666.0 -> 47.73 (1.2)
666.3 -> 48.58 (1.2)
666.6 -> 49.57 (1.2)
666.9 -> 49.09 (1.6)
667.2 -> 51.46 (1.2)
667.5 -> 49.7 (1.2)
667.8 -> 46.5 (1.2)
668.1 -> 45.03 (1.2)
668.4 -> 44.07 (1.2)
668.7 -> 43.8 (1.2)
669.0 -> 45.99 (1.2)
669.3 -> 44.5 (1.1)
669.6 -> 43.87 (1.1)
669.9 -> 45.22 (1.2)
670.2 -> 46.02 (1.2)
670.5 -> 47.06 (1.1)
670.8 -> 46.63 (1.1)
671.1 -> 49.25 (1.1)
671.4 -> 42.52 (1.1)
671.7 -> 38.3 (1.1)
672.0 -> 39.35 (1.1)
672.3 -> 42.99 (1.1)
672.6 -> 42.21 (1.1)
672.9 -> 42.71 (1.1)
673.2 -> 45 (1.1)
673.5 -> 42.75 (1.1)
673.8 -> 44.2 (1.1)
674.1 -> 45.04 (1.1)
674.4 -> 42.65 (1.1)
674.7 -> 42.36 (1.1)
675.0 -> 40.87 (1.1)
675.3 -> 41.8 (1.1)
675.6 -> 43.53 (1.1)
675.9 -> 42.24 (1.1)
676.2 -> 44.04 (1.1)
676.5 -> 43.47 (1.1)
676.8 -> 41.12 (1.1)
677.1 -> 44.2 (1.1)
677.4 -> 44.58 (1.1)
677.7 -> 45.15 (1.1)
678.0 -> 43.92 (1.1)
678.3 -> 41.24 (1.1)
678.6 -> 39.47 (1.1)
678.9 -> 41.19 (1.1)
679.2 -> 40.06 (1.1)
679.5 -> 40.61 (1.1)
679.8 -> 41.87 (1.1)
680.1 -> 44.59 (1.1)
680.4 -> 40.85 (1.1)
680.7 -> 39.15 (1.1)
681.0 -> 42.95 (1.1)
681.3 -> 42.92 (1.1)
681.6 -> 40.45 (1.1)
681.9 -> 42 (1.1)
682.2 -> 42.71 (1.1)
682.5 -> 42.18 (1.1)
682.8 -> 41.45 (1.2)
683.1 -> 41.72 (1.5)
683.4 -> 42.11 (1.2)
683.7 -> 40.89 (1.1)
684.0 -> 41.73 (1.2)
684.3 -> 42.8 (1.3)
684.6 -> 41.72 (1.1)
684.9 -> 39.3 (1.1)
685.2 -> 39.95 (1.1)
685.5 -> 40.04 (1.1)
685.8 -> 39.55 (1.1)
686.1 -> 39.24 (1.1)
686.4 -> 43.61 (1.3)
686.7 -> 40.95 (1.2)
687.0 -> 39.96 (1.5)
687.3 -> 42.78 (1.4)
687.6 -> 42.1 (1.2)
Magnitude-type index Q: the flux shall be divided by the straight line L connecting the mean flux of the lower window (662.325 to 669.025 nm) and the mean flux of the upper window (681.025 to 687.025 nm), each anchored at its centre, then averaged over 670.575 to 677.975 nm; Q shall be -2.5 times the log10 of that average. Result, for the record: 0.06 mag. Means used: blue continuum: 49.6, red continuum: 41.3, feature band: 43.3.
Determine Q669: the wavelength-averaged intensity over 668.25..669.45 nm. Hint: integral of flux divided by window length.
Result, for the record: 44.6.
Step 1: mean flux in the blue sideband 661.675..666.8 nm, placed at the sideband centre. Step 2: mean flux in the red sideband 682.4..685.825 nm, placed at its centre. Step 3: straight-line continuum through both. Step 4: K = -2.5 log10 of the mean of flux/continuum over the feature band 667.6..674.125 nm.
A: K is 0.09 mag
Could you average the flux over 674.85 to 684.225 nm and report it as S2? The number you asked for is 42.1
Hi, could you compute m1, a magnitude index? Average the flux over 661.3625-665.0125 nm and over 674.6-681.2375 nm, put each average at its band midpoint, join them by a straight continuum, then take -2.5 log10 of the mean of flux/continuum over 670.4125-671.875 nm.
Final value 0.06 mag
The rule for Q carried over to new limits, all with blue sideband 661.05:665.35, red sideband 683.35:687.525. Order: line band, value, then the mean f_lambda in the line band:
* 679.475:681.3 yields 0.05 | 41.8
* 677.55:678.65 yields 0.05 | 42.7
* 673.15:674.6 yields 0.08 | 43.8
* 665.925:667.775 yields 0.03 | 49.2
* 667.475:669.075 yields 0.10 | 45.5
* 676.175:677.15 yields 0.06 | 43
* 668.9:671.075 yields 0.07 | 45.8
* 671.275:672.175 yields 0.20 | 40.1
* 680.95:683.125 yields 0.02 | 42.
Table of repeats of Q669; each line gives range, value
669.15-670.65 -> 45.3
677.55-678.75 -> 42.4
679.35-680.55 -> 42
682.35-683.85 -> 41.7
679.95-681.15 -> 41.9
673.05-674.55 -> 43.9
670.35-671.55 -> 46.4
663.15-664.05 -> 51.6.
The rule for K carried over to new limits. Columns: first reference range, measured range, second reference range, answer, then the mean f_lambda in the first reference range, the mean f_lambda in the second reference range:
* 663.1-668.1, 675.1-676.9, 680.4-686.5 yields 0.06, 50.1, 41.3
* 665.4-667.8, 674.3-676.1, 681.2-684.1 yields 0.07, 49.1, 41.8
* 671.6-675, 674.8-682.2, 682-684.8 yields 0.00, 42.5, 41.9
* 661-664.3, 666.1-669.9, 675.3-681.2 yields 0.06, 52.8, 42.3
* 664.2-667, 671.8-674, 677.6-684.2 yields 0.08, 50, 41.8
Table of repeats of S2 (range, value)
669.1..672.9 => 44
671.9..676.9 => 42.8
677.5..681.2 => 41.8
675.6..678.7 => 43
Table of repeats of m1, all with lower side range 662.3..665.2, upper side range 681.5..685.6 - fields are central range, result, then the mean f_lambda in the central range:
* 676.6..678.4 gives 0.03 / 43.4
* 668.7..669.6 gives 0.10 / 44.8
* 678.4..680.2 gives 0.06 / 41.2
